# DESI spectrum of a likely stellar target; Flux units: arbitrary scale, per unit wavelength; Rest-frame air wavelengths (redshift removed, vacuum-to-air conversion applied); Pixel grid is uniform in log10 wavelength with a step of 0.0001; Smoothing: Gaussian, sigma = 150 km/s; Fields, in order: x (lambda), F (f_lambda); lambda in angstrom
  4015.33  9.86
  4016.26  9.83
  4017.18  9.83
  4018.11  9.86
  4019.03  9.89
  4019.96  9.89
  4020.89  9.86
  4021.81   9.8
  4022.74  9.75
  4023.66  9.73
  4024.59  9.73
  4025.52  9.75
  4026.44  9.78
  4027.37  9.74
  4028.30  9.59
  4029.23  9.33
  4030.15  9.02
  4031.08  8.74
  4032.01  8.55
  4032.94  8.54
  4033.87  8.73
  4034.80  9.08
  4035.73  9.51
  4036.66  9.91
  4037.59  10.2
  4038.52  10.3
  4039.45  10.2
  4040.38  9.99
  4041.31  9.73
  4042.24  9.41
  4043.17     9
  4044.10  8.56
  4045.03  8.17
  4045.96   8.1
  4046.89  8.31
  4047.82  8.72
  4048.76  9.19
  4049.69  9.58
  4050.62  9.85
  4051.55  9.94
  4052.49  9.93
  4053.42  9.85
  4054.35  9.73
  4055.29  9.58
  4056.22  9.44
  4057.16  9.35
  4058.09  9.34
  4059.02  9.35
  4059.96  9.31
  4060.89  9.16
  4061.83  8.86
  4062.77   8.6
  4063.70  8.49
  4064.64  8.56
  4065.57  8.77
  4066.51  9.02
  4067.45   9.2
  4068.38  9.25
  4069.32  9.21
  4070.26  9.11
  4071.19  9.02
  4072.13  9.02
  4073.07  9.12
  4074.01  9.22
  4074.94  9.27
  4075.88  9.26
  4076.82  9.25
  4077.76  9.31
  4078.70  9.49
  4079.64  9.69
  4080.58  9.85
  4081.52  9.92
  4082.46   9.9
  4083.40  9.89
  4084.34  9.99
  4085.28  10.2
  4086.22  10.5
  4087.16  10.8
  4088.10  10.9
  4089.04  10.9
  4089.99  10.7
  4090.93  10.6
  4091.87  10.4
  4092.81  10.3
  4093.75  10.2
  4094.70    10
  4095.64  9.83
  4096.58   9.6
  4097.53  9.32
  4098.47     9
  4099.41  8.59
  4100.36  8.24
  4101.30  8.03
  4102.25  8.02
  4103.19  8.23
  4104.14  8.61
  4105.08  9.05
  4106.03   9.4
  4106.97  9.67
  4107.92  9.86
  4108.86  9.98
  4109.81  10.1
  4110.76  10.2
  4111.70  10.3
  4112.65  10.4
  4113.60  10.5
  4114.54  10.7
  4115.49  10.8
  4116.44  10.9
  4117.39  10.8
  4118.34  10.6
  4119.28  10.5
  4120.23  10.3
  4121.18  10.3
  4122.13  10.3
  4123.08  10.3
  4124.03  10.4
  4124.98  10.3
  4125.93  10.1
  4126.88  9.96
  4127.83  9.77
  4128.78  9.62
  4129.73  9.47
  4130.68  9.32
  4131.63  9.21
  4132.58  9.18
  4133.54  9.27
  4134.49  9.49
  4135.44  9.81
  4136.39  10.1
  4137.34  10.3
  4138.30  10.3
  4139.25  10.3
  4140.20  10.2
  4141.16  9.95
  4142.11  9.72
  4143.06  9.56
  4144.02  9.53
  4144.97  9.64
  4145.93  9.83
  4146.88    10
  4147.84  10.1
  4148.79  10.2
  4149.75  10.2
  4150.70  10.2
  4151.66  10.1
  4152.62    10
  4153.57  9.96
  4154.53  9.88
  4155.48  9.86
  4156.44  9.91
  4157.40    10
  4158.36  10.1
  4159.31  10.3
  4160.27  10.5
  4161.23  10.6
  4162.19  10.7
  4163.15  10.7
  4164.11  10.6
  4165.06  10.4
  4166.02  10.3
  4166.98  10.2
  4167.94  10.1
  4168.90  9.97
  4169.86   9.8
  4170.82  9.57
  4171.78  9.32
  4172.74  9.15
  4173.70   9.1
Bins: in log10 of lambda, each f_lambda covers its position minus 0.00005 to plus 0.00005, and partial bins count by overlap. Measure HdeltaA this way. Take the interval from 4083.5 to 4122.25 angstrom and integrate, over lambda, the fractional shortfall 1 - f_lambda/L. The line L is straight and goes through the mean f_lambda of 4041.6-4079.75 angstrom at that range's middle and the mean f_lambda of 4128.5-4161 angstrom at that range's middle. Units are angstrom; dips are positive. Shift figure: -1.67 angstrom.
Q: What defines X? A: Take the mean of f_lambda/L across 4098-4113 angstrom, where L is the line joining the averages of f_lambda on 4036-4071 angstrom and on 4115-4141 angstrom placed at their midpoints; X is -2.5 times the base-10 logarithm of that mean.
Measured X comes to 0.07 mag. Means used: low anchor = 9.28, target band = 9.22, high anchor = 10.1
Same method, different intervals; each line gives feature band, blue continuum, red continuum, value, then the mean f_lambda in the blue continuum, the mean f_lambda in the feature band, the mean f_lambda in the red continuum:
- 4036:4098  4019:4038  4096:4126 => 0.01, 9.47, 9.54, 9.79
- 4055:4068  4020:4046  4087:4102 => 0.06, 9.42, 9.07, 9.79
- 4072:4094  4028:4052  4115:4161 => -0.04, 9.24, 9.96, 10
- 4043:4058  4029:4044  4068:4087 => 0.03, 9.37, 9.22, 9.55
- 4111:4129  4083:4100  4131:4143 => -0.05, 10.1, 10.4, 9.81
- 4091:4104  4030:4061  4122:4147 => 0.04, 9.31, 9.24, 9.84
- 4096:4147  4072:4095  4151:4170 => 0.03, 9.96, 9.78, 10.2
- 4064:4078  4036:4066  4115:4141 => 0.05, 9.3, 9.1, 10.1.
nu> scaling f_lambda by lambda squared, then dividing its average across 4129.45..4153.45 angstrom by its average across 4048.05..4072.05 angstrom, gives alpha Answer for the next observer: 1.11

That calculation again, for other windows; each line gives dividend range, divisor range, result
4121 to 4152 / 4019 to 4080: 1.11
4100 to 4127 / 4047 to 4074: 1.10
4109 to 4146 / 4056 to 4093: 1.08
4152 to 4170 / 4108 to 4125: 1.00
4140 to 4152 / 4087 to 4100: 1.01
